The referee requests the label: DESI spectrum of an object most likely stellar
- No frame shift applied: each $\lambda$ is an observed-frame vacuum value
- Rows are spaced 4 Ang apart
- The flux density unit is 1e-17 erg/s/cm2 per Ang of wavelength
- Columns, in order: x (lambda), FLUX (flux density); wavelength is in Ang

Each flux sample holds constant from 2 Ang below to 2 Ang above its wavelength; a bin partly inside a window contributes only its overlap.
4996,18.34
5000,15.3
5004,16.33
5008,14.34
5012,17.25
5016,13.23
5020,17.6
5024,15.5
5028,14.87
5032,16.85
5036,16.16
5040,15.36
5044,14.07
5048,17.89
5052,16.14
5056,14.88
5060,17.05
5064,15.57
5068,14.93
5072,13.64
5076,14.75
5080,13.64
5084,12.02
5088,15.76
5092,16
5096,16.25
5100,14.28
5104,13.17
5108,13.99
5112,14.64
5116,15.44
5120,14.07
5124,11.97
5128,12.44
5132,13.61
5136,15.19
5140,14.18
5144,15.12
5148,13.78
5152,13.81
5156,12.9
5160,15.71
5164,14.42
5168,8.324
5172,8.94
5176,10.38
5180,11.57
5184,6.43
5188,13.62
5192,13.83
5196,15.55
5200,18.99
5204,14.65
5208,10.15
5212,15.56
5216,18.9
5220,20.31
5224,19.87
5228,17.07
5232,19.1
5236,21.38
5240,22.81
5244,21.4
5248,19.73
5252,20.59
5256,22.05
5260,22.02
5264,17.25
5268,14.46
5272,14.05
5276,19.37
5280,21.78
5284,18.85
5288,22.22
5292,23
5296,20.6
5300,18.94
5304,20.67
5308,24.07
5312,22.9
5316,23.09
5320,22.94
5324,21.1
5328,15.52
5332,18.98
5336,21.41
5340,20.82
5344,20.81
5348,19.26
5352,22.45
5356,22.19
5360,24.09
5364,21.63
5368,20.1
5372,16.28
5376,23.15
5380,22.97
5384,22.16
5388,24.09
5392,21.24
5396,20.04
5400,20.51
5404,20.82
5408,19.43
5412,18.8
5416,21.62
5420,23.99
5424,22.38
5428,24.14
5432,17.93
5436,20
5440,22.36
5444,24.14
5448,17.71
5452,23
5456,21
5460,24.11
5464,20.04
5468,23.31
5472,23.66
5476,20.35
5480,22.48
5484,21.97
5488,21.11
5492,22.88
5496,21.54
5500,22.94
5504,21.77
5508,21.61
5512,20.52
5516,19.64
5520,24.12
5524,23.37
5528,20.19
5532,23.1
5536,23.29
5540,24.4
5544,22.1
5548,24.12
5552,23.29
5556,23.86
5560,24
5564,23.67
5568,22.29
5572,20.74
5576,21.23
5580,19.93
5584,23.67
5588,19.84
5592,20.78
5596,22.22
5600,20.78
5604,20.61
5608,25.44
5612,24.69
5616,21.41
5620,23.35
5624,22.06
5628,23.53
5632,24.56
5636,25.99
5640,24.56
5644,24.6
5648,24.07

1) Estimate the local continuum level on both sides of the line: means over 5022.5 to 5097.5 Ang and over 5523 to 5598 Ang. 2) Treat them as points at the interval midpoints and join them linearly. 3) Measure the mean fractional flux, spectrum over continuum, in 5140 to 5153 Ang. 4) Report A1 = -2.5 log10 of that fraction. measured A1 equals 0.16 mag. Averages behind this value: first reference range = 15.3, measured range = 14.3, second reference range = 22.4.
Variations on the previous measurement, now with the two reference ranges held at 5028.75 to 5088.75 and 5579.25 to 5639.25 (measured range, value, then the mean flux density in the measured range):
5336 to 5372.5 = -0.10 mag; 21.1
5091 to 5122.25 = 0.09 mag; 14.7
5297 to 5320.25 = -0.18 mag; 22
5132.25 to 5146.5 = 0.12 mag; 14.6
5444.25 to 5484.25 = -0.06 mag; 21.9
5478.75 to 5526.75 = -0.04 mag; 22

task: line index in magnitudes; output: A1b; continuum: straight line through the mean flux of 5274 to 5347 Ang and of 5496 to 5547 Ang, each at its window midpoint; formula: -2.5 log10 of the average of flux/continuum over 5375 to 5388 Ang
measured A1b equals -0.08 mag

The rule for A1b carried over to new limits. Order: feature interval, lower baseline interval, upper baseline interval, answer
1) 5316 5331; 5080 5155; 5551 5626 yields -0.14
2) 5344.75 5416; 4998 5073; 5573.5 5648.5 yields -0.07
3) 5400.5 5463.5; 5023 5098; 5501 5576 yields -0.02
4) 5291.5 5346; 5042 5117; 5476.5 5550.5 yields -0.11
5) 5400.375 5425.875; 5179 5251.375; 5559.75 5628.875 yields -0.08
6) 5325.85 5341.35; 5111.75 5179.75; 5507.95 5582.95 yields -0.10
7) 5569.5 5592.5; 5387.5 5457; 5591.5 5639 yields 0.08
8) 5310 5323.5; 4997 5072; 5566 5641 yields -0.19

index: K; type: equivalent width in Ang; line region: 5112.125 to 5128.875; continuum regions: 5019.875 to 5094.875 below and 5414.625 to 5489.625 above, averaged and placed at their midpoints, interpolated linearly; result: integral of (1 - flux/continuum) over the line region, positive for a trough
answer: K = 2.8 Ang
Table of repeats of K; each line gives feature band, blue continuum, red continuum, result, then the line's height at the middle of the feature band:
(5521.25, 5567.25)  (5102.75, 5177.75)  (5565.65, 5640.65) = -4.1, 21.3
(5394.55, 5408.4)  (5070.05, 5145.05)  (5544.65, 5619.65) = -0.7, 19.3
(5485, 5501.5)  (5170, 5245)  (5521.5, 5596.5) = -0.7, 21.2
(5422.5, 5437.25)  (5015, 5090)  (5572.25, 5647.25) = -0.6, 20.3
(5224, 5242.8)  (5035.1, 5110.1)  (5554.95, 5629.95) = -3.1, 17.3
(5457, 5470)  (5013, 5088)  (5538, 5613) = -0.9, 20.9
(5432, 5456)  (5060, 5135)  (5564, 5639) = -1.4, 19.9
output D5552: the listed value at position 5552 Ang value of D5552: 23.29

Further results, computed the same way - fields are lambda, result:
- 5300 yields 18.94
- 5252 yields 20.59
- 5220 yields 20.31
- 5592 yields 20.78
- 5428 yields 24.14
